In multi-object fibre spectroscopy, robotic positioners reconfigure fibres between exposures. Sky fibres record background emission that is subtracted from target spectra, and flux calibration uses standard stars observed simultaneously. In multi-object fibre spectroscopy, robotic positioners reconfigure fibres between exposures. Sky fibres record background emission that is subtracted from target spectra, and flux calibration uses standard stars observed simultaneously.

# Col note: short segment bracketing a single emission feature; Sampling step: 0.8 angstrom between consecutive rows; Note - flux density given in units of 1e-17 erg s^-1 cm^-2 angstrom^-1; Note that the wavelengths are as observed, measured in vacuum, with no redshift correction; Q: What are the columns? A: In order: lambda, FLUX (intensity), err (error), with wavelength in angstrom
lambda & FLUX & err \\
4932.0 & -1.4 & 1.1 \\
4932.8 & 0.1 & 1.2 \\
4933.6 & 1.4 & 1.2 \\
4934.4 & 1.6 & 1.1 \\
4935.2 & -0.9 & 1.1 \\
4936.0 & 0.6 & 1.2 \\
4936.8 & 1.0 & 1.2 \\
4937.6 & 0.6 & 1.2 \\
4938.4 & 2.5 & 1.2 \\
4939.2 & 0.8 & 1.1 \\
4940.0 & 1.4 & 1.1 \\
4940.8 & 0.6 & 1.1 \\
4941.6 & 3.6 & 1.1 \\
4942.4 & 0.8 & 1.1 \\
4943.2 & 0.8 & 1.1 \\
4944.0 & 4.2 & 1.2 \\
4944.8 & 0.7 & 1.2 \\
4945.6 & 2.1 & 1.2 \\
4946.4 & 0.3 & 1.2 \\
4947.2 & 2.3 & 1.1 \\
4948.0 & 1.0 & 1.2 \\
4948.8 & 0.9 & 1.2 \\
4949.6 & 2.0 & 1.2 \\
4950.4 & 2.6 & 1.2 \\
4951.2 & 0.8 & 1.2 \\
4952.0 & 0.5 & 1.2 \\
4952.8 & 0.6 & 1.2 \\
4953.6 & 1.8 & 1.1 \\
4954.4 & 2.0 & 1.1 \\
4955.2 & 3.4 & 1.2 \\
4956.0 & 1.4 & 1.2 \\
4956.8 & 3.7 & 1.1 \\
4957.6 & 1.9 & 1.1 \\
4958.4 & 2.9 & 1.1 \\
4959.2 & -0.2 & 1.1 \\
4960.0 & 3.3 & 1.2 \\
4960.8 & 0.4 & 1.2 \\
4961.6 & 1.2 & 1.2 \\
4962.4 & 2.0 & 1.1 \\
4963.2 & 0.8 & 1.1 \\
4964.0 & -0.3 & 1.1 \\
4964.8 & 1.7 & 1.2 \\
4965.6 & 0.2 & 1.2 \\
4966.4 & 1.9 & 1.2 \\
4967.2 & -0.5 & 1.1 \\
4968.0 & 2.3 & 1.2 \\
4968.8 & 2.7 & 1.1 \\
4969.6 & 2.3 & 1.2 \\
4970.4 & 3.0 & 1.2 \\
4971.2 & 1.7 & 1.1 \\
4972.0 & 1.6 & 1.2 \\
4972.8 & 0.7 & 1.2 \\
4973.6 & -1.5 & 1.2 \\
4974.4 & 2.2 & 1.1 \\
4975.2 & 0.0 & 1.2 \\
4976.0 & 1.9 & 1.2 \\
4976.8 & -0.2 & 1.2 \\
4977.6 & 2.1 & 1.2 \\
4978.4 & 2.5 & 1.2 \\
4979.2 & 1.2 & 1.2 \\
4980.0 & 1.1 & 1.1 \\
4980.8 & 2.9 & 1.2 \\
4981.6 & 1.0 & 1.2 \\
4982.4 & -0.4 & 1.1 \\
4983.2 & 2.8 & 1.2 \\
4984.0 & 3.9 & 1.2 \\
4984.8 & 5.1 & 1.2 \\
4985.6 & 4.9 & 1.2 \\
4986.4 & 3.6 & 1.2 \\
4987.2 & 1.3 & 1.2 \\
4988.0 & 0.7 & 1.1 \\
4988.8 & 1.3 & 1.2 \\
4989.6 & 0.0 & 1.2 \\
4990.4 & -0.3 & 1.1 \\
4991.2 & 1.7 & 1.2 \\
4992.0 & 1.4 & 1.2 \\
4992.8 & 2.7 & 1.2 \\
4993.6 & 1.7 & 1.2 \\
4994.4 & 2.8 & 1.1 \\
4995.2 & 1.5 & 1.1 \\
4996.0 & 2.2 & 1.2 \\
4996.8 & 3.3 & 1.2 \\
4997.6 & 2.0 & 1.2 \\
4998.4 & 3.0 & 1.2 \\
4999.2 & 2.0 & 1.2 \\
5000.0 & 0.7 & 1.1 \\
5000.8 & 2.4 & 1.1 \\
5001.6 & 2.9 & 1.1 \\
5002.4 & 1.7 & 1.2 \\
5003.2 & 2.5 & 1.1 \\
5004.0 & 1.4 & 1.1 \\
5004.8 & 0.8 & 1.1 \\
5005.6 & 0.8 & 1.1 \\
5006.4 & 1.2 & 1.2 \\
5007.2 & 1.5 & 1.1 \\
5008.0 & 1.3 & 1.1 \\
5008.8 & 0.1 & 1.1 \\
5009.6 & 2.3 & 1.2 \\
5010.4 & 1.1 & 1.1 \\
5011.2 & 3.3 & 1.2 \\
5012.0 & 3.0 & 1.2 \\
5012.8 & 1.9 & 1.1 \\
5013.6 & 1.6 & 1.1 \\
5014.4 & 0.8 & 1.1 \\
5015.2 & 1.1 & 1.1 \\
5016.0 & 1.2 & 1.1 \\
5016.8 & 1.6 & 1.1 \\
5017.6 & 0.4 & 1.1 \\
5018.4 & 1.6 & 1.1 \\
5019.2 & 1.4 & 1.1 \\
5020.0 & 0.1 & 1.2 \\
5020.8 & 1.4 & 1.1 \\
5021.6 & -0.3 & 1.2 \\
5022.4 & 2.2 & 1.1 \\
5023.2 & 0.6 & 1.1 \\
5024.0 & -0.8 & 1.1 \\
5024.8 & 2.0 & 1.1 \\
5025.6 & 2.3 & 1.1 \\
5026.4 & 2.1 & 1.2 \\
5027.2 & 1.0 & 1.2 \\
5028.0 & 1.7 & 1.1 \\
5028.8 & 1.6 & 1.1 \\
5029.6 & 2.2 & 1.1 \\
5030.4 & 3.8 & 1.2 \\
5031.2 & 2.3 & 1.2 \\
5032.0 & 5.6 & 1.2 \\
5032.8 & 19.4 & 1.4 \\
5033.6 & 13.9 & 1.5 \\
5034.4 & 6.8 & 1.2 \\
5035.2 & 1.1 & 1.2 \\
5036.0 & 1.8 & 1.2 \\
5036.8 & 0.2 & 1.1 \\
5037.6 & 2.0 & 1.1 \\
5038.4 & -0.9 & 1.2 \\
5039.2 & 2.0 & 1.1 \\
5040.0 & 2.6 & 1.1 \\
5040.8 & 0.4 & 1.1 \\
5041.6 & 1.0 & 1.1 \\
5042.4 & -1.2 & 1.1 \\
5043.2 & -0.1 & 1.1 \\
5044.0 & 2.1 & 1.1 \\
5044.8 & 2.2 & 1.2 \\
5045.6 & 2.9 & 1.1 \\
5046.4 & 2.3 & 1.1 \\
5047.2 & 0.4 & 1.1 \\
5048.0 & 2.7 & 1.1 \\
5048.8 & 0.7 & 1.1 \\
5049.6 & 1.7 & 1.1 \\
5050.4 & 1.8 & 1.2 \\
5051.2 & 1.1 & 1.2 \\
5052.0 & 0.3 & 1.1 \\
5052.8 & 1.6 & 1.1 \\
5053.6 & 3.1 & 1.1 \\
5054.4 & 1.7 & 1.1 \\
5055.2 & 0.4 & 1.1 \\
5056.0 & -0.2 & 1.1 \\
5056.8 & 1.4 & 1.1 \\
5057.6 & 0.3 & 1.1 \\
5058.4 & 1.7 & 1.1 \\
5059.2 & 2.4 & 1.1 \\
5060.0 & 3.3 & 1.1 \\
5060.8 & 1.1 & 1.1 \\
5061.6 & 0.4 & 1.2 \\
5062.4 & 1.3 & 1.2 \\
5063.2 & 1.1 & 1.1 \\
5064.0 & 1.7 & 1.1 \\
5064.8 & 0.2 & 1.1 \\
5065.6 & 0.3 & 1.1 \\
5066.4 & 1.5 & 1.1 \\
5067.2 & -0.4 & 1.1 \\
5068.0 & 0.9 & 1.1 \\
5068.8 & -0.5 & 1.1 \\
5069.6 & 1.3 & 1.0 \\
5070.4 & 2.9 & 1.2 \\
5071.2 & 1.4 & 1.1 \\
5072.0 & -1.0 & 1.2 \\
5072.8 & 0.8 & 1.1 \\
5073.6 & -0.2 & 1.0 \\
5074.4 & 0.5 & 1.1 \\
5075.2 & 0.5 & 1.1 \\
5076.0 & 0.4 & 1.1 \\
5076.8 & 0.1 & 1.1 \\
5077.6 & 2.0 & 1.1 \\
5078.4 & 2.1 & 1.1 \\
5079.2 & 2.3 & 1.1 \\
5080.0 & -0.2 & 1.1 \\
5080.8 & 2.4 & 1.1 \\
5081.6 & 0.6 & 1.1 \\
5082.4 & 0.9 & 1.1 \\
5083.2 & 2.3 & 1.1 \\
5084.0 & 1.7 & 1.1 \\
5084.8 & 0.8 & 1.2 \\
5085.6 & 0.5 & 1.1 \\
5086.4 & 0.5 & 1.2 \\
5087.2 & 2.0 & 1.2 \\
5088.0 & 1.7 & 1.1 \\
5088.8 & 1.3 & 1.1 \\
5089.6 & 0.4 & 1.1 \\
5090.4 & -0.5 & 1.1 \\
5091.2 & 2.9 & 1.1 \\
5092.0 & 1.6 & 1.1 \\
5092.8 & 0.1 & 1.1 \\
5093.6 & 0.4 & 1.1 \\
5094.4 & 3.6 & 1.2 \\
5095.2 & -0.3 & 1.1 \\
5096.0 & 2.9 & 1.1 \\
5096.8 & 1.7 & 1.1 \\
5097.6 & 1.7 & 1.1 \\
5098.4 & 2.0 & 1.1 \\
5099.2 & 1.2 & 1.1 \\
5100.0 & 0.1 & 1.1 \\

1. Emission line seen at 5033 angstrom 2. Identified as [O III] 5007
